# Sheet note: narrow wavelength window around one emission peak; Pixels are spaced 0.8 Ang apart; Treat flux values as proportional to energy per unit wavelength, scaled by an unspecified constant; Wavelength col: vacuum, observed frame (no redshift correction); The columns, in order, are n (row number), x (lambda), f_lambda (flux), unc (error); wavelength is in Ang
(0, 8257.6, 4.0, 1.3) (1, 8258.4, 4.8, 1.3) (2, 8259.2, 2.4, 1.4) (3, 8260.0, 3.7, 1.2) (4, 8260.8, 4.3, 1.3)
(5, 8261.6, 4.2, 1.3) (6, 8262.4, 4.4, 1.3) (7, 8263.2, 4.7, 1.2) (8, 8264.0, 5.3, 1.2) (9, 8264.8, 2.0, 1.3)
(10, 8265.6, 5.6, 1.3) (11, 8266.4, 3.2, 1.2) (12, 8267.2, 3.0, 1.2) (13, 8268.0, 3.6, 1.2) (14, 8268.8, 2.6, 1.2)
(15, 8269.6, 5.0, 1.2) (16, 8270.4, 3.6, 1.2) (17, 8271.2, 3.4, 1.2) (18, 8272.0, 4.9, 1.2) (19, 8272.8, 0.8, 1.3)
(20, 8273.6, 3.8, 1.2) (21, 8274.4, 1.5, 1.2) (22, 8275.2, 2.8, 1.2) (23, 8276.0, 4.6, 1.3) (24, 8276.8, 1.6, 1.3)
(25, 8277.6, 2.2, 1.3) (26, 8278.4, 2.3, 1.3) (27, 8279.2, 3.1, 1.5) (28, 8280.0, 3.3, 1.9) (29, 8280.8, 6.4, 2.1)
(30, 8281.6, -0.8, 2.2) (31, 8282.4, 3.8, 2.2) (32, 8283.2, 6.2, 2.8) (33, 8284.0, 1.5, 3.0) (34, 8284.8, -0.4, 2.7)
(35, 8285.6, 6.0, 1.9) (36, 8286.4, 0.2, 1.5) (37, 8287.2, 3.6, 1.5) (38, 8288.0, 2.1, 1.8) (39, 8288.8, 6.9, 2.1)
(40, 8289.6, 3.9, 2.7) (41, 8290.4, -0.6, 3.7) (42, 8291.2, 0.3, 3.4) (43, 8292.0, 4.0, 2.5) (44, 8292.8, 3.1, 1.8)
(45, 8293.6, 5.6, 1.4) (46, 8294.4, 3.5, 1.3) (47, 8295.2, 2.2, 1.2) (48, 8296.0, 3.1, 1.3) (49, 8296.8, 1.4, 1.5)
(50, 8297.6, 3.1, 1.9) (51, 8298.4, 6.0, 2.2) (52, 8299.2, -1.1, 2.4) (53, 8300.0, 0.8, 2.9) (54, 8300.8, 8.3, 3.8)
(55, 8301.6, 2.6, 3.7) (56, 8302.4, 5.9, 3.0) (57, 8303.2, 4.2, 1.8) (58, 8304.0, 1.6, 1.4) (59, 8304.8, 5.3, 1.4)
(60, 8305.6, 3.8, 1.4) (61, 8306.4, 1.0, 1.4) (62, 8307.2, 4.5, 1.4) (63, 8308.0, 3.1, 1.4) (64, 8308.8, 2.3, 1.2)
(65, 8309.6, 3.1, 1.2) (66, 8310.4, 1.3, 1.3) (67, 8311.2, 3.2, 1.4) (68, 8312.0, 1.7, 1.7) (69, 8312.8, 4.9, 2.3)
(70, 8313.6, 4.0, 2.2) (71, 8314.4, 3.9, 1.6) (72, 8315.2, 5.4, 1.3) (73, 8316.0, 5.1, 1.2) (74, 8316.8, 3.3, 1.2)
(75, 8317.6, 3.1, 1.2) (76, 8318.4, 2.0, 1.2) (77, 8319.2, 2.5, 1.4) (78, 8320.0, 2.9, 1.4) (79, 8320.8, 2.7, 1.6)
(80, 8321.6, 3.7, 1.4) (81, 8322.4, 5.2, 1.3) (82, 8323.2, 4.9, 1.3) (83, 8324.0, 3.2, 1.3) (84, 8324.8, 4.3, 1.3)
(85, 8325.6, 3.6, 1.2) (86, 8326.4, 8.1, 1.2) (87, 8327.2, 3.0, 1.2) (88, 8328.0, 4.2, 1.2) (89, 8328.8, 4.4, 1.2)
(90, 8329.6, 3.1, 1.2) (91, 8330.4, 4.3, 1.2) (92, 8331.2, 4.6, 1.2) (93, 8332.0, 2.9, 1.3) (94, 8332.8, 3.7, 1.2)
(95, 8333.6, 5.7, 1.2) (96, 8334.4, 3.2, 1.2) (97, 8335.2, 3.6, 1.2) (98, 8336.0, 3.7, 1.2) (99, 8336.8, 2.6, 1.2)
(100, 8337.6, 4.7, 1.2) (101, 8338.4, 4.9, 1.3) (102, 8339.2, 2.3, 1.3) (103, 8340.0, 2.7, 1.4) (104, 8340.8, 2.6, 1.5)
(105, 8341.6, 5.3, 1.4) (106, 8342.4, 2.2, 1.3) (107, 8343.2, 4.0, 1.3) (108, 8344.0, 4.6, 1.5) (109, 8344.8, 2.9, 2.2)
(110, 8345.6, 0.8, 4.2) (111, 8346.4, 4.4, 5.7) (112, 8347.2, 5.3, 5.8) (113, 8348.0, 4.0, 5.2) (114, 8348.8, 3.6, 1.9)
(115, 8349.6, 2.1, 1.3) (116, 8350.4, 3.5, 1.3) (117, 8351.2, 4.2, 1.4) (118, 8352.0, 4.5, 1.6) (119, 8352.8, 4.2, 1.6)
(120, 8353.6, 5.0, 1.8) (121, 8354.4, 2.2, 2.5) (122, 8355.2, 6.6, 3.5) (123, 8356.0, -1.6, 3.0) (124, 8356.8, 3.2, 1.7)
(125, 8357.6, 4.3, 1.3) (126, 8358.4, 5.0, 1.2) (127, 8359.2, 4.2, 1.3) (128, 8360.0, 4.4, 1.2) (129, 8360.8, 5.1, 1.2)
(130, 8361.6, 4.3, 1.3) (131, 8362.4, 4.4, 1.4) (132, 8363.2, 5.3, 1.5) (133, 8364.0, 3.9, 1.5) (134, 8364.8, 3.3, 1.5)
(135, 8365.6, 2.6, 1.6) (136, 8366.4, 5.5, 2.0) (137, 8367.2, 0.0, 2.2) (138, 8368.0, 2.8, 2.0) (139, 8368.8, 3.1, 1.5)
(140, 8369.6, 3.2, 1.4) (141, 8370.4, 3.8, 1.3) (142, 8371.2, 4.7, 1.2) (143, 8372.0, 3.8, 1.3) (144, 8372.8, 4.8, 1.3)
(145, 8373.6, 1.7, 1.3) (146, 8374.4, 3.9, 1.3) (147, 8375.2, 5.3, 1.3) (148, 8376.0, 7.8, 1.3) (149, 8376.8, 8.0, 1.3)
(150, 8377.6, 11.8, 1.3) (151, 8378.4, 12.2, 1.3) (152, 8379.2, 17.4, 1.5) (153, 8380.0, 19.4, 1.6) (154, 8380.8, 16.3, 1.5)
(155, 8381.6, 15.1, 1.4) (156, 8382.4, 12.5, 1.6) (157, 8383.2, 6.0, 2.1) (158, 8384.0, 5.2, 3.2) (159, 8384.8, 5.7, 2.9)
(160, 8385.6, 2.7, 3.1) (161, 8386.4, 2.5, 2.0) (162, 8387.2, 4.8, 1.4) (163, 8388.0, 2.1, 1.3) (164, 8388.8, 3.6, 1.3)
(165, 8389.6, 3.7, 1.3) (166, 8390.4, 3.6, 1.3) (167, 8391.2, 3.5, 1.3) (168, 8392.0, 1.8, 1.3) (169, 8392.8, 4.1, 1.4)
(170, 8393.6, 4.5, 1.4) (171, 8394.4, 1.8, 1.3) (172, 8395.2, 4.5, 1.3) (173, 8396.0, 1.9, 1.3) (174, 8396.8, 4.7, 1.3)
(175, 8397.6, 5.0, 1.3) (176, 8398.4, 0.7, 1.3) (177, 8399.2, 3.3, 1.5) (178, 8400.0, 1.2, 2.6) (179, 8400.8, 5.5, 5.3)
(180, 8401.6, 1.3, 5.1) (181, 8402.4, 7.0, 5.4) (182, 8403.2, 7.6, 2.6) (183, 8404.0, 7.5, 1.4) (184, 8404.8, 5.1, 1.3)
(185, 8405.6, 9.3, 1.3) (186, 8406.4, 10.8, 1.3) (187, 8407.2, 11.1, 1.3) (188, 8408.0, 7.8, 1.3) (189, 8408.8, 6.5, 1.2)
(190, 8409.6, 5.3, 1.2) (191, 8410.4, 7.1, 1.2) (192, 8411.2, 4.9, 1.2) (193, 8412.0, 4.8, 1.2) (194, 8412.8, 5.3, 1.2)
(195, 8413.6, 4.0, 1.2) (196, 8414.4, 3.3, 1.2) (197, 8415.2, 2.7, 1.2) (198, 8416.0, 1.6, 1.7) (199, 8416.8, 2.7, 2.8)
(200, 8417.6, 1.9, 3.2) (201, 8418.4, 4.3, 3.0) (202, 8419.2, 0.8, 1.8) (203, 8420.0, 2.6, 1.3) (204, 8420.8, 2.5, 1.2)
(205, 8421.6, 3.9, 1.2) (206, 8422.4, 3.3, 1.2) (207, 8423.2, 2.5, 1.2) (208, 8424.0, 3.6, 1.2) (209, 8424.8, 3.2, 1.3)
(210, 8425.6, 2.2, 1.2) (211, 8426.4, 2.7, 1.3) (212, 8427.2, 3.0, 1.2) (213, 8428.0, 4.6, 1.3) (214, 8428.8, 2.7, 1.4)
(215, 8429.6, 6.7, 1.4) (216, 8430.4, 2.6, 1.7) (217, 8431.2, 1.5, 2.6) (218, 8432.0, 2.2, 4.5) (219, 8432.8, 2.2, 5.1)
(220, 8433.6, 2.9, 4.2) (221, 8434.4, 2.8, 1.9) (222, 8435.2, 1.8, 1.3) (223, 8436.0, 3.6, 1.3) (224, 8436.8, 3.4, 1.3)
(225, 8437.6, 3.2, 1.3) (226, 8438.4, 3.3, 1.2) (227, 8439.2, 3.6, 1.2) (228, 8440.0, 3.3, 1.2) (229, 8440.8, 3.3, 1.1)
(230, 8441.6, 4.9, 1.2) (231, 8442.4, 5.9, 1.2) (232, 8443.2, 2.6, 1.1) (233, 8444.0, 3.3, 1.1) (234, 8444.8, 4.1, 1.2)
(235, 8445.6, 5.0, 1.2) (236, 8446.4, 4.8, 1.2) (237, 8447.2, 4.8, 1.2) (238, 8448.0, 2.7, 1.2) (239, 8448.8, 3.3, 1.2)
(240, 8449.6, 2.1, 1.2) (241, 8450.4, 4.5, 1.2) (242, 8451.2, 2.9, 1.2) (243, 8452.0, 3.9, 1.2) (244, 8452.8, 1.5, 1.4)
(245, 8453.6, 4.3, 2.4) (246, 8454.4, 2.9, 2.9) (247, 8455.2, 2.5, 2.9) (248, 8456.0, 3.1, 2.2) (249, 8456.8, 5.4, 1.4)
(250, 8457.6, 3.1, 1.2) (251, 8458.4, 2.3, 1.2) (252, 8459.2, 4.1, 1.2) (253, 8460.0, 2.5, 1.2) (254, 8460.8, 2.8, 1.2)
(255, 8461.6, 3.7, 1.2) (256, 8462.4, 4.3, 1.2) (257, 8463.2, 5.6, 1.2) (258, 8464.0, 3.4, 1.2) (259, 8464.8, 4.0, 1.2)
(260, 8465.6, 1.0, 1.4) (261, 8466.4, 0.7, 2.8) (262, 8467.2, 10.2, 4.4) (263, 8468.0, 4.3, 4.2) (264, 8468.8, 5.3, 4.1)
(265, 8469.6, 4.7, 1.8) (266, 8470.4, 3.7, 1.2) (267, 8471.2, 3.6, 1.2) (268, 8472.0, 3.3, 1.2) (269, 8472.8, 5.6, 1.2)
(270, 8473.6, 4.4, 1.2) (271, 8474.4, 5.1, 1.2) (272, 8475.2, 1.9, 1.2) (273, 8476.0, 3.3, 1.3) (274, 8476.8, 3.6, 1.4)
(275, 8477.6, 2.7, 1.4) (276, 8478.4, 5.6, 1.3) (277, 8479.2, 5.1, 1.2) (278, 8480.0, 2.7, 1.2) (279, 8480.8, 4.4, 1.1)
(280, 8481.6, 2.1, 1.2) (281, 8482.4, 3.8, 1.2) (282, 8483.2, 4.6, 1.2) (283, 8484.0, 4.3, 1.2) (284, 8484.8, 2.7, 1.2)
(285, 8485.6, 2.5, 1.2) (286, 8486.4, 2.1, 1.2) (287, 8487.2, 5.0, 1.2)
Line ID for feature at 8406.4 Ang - [N II] 6583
